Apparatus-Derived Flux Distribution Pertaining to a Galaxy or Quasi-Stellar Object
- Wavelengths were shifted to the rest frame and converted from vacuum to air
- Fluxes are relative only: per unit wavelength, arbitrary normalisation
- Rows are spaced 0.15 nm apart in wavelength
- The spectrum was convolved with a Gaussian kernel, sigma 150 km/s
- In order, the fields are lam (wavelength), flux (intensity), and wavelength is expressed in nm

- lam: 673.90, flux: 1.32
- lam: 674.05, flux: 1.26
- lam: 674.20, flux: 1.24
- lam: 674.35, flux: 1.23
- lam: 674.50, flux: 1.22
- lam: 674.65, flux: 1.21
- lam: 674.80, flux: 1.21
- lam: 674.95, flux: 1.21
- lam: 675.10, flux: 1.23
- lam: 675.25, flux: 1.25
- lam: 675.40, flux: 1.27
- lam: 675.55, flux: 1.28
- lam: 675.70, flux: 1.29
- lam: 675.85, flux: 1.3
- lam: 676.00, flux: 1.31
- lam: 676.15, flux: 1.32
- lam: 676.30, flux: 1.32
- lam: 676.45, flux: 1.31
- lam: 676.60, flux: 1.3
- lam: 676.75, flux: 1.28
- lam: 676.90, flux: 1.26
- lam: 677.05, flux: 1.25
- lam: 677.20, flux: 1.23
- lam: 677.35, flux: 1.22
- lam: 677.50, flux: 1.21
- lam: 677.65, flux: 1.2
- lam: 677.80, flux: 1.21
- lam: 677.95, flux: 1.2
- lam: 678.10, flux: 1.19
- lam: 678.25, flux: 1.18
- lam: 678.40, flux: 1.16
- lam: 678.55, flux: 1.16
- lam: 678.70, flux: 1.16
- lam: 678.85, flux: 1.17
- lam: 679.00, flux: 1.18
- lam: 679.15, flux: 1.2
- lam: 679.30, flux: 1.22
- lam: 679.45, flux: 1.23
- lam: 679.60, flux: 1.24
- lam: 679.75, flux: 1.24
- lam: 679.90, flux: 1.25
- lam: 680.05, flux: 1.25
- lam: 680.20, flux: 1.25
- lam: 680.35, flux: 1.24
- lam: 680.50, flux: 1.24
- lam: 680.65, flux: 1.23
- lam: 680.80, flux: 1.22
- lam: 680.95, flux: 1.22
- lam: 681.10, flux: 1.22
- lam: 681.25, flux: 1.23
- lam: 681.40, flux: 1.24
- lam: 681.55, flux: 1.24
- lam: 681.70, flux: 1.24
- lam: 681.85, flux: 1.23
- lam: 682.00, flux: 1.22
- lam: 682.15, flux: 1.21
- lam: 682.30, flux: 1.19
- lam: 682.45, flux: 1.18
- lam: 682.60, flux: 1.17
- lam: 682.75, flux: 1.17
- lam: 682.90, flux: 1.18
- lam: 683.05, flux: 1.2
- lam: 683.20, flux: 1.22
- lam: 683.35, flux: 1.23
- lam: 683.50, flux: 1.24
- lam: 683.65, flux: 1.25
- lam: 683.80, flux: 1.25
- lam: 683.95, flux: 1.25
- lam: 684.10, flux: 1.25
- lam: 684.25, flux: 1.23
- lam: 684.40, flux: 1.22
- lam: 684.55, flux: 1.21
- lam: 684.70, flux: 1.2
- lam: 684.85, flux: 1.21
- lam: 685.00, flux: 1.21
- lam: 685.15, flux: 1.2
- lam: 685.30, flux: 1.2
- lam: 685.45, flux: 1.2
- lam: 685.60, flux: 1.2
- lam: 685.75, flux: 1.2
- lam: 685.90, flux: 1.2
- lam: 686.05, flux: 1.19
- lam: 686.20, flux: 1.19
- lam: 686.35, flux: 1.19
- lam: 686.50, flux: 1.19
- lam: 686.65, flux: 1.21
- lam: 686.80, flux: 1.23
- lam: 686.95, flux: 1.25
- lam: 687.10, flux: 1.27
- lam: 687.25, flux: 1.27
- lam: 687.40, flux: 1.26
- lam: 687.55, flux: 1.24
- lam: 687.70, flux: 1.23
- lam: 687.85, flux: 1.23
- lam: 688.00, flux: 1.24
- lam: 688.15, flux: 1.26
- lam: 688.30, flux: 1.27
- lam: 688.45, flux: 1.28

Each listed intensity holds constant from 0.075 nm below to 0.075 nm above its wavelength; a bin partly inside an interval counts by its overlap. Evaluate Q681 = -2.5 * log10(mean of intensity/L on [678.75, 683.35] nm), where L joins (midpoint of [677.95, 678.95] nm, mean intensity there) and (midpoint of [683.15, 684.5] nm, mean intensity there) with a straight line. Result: -0.01 mag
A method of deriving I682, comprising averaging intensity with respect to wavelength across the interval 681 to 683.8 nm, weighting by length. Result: 1.22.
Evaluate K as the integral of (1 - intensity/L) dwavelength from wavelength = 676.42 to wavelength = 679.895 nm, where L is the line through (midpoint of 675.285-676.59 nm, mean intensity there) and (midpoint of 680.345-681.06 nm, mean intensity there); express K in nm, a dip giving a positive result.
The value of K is 0.13 nm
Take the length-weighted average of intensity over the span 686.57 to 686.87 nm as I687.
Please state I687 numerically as 1.22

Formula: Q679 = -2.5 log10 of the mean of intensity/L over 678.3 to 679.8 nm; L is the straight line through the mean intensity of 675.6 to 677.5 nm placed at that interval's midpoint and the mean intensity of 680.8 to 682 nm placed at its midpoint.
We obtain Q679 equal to 0.05 mag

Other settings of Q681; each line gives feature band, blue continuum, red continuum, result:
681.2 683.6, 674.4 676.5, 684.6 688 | 0.02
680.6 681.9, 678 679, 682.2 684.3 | -0.03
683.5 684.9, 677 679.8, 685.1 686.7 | -0.03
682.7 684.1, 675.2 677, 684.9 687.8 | 0.01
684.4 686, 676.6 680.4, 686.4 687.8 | 0.03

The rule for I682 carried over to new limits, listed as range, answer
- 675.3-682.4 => 1.23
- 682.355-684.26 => 1.22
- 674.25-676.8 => 1.27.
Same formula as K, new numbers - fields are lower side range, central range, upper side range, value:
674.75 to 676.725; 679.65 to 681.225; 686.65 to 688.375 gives 0.04 nm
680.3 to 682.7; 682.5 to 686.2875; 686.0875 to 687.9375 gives 0.04 nm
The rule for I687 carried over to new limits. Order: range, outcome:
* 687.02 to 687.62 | 1.26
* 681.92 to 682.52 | 1.2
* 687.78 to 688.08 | 1.24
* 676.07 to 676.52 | 1.32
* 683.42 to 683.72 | 1.24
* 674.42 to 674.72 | 1.22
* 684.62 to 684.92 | 1.2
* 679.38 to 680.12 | 1.24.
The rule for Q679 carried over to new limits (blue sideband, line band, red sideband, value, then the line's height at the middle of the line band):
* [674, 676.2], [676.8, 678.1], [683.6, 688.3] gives 0.02 mag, 1.25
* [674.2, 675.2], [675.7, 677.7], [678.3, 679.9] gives -0.05 mag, 1.21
